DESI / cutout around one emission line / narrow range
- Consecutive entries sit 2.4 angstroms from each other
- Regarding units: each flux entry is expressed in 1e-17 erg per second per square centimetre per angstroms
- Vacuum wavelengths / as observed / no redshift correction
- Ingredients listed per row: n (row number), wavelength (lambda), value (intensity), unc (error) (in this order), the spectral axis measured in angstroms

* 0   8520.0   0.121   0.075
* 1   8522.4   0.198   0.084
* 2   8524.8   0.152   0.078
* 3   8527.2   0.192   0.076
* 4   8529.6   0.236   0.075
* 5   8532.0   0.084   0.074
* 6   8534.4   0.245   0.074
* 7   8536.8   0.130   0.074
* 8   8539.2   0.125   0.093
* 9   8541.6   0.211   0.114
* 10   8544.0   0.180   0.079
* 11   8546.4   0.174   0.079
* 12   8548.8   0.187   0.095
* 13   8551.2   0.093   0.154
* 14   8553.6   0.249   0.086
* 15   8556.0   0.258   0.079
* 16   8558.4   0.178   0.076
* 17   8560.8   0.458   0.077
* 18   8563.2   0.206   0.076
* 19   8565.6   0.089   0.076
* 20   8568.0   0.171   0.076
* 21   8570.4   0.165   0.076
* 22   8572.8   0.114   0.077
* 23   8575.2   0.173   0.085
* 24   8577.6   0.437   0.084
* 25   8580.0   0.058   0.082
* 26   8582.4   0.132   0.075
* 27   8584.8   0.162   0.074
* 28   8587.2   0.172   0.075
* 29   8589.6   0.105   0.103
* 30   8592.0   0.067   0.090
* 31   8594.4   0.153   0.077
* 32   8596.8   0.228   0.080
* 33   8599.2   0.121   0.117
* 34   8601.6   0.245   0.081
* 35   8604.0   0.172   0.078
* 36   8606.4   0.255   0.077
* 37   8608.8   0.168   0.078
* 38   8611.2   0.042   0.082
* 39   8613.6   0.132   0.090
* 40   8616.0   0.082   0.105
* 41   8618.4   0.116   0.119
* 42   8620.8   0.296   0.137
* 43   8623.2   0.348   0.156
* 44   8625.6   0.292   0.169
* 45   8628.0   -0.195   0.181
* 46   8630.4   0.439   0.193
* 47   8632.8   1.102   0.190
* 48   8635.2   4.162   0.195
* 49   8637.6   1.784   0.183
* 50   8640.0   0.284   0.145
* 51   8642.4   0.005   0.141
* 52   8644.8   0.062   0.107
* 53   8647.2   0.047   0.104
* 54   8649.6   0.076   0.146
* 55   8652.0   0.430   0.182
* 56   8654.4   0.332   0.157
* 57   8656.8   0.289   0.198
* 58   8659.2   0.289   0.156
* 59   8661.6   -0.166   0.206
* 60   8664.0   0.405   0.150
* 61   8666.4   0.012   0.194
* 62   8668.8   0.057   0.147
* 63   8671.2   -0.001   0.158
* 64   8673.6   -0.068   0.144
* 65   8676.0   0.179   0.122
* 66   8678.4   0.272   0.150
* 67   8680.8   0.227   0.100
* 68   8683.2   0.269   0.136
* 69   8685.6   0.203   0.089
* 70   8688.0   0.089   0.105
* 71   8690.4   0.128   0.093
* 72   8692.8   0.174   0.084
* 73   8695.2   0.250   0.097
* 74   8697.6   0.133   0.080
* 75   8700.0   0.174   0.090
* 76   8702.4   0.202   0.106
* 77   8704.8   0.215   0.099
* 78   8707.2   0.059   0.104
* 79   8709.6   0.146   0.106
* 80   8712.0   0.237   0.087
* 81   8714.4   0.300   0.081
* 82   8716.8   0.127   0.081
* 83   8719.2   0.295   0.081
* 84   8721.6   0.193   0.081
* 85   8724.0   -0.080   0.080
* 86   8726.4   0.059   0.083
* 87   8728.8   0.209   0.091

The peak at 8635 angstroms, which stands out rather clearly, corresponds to H-beta 4861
